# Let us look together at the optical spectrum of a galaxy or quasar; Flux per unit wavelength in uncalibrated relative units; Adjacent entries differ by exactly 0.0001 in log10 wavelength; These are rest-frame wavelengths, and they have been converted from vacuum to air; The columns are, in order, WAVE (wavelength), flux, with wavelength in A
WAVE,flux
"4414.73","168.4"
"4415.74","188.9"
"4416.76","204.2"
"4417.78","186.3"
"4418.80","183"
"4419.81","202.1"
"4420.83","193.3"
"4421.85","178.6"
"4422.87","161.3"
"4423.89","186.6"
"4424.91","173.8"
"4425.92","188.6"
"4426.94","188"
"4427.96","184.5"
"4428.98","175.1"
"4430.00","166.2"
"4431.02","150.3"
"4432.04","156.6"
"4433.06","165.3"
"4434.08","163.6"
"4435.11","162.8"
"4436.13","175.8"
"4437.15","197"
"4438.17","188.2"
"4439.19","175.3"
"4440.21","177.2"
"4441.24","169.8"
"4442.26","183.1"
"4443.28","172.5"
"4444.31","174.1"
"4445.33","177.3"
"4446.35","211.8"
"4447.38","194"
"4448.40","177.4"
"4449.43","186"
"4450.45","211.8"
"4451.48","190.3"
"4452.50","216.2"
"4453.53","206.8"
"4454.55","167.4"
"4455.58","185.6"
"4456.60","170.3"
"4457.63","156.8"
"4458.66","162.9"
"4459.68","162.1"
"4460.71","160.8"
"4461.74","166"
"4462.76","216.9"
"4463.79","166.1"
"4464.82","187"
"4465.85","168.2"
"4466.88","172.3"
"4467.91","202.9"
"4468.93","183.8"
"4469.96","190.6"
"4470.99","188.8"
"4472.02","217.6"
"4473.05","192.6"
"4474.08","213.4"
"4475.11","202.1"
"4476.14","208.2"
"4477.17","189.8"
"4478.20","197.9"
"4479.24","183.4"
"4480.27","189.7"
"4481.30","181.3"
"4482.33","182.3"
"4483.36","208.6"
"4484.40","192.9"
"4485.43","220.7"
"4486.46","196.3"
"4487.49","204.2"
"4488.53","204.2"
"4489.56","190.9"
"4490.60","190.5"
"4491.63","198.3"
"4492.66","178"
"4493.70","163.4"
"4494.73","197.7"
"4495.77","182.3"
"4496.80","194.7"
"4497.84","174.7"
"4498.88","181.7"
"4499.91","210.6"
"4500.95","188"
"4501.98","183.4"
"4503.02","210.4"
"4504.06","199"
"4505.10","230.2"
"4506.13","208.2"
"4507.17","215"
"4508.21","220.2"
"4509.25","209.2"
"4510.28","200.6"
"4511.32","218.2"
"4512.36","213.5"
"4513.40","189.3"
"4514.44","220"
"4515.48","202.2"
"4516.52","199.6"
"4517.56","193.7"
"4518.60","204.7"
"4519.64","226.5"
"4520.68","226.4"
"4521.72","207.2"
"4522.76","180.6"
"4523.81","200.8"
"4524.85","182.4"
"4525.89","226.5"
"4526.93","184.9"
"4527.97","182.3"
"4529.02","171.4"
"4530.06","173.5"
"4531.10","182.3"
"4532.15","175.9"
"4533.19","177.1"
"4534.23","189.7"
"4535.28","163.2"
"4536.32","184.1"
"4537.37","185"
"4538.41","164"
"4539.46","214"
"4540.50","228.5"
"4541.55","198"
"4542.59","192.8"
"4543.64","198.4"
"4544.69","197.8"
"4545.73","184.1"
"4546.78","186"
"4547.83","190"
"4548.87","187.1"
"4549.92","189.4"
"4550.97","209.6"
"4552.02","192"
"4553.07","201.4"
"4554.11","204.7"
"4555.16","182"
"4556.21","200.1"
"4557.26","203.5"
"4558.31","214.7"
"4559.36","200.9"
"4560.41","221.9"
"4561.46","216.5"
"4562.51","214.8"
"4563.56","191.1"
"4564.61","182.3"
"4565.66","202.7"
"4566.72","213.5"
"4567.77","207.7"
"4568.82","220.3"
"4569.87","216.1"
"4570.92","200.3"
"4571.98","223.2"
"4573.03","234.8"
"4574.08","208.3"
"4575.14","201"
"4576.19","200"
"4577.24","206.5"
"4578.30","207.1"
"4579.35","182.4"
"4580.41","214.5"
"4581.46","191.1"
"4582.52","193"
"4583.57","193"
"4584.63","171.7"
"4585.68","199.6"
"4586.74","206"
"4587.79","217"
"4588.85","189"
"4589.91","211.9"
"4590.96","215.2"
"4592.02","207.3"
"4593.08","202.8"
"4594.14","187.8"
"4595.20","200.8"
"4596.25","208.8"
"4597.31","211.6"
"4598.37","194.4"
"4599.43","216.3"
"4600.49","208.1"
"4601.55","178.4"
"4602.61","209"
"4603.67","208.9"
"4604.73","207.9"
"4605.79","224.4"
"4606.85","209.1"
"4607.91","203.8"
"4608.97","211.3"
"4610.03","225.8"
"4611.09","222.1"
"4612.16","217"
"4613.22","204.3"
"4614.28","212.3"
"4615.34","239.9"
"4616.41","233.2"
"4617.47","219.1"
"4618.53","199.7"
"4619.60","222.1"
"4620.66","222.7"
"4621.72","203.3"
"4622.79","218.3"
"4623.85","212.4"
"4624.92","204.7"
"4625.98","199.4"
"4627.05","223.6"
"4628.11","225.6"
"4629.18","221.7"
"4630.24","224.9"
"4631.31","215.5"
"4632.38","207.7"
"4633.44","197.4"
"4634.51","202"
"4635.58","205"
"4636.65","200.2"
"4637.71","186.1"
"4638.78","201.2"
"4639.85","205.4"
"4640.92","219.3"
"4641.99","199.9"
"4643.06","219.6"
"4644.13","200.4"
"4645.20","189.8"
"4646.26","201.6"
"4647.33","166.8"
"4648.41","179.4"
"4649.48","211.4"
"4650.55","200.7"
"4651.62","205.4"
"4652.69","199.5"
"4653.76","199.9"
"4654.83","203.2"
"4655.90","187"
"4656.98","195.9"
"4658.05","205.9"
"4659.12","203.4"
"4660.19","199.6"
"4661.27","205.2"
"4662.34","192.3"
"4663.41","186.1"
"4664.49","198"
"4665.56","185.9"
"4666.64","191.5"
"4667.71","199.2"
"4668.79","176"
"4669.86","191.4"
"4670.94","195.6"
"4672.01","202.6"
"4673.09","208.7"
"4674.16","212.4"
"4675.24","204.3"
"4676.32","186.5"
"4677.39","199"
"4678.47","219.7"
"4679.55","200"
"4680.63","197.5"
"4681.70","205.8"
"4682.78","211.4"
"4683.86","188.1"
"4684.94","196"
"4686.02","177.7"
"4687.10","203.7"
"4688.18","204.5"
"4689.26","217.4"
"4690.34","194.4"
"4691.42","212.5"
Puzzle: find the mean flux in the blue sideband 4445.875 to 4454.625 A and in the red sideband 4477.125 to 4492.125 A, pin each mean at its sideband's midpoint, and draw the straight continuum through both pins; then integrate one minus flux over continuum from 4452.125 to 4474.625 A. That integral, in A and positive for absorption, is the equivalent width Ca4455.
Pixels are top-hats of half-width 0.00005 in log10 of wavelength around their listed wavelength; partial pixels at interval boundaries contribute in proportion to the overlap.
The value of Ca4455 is 1.4 A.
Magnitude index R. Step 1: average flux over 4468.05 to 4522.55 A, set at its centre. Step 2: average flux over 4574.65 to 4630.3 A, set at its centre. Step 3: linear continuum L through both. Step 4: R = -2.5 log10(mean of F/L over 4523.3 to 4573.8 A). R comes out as 0.036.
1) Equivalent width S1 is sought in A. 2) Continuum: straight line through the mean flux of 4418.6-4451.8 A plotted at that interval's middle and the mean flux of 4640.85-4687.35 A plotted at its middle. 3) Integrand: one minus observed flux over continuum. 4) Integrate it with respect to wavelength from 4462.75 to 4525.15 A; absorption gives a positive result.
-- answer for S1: -4.4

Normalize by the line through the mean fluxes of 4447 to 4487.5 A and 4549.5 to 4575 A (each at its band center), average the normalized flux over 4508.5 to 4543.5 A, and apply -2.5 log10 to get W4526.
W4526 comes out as 0.02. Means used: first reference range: 189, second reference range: 206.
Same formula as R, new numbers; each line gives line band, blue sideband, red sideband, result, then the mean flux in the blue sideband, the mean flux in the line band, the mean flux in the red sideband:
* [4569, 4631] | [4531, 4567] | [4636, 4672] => -0.07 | 195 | 209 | 197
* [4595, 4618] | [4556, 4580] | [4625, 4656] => -0.04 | 207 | 212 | 204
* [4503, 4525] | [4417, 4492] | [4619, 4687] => -0.09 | 185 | 207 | 202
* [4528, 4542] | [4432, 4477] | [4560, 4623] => 0.07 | 184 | 185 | 208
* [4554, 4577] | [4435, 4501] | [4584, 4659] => -0.04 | 188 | 207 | 207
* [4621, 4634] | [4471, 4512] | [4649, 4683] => -0.07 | 198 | 213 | 199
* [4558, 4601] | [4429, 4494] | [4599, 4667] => -0.03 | 185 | 205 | 206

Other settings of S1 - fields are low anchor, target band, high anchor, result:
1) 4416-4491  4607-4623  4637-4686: -1.75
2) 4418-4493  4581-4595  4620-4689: -0.20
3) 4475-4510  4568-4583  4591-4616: -0.07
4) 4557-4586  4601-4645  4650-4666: -2.28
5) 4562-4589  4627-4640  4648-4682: -0.53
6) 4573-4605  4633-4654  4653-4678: -0.11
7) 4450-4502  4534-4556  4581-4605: 0.42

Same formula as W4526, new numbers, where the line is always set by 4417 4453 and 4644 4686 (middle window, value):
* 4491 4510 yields -0.06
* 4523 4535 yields 0.01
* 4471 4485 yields -0.07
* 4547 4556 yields -0.03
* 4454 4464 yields 0.07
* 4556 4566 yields -0.08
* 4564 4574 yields -0.11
